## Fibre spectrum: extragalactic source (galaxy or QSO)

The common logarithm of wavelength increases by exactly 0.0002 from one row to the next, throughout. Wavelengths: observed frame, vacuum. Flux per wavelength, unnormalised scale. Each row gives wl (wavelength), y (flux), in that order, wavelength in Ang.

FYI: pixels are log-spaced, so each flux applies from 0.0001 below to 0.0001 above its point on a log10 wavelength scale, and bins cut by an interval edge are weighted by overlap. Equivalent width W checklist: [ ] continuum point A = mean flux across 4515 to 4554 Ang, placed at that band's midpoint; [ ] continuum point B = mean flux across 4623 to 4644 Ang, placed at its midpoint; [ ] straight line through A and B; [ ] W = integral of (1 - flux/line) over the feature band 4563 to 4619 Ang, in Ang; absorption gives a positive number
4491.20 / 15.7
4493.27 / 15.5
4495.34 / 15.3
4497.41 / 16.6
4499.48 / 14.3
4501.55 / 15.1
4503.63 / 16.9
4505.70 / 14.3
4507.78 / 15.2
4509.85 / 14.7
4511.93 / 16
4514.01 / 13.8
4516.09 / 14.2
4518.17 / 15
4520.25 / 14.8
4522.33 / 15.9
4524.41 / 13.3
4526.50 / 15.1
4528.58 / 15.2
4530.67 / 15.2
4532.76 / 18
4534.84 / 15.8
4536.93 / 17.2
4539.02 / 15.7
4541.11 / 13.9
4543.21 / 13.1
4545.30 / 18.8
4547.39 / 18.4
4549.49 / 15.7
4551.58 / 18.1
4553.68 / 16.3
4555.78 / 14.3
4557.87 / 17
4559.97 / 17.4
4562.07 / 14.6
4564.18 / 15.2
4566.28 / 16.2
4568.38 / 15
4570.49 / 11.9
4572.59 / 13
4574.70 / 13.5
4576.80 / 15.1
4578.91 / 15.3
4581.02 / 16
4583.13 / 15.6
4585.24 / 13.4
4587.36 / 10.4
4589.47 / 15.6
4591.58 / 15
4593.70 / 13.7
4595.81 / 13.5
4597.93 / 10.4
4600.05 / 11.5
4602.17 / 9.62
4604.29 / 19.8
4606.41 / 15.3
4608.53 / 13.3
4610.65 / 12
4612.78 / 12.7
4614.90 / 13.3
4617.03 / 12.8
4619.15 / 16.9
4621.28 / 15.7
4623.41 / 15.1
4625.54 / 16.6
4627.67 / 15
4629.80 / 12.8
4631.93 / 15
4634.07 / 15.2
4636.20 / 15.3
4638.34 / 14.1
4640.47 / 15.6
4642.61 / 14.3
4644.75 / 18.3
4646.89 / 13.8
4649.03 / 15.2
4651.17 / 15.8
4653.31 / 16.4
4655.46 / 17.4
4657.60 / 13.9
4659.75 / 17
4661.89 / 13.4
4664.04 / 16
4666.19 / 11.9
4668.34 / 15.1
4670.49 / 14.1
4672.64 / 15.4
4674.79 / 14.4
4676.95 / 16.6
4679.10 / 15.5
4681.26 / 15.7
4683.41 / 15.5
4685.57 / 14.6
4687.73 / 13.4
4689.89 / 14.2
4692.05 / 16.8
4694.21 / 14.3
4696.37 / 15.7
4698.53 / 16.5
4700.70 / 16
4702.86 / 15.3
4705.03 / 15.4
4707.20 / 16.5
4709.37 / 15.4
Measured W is 5.3 Ang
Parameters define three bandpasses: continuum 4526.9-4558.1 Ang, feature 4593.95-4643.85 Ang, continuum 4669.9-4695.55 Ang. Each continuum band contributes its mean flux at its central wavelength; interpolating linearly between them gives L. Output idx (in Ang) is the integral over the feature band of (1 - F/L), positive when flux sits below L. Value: 4.4 Ang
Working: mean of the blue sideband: 16.1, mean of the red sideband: 15.1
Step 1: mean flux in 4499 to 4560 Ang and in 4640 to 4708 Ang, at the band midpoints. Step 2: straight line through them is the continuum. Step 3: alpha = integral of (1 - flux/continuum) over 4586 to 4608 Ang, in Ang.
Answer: 2.8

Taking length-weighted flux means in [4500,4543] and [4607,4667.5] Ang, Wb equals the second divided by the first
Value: 1.0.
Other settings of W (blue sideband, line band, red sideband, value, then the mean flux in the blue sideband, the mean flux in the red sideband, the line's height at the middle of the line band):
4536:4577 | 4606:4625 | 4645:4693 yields 1.5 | 15.5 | 15.1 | 15.3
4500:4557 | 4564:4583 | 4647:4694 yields 1.0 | 15.6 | 15.1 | 15.4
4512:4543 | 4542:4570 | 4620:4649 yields -1.6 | 15.2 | 15.2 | 15.2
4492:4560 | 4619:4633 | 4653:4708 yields 0.2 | 15.6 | 15.2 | 15.4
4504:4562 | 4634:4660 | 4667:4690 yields -0.7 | 15.6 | 14.9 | 15.1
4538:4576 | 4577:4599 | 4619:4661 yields 2.1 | 15.4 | 15.4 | 15.4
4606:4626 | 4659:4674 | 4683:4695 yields 0.0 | 14.3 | 14.8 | 14.6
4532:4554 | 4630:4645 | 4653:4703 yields 0.5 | 16.4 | 15.2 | 15.6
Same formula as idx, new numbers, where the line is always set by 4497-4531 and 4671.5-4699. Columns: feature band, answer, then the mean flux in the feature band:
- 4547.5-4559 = -1.07 Ang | 16.5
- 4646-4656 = -0.31 Ang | 15.7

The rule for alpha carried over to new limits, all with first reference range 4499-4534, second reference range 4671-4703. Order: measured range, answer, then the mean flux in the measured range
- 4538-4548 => -0.5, 15.9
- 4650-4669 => 0.1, 15.2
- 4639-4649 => -0.1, 15.4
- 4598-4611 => 1.5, 13.4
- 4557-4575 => 0.3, 14.9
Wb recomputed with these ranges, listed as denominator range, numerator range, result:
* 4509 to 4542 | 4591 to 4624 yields 0.90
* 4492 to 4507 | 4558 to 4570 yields 1.01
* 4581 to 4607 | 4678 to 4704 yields 1.12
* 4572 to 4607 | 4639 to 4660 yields 1.13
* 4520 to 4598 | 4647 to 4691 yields 0.99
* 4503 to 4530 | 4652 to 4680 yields 1.02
